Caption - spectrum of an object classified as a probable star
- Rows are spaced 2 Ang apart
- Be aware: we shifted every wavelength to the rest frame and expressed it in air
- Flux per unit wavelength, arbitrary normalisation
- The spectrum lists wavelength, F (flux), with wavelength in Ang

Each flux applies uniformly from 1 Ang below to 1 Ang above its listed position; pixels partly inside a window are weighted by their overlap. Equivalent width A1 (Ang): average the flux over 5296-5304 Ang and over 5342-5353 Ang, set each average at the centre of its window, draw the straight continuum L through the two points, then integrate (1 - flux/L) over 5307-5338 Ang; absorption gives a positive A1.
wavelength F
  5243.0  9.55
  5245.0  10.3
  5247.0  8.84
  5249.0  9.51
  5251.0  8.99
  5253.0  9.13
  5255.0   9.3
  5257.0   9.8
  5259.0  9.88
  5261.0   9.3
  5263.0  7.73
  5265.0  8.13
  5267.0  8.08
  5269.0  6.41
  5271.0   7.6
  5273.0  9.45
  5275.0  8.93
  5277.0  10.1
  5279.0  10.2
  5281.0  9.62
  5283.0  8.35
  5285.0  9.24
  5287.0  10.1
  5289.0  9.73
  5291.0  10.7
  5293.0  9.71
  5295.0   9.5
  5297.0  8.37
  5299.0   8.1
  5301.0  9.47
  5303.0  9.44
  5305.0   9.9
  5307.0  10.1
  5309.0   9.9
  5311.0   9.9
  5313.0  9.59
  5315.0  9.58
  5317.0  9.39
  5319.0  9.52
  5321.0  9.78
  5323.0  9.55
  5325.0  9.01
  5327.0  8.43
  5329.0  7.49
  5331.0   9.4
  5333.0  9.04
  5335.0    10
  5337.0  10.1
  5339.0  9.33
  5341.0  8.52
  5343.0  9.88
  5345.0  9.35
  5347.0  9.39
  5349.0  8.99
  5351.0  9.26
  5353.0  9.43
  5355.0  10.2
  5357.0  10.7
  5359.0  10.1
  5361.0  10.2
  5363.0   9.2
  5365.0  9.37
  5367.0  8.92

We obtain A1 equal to -1.0 Ang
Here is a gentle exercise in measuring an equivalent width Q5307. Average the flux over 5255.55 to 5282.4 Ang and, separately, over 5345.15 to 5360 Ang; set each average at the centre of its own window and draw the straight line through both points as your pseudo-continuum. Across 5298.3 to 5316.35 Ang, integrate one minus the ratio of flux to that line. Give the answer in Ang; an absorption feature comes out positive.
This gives -0.6 Ang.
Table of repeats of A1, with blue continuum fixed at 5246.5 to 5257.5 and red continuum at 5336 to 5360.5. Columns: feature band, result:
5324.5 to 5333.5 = 0.9 Ang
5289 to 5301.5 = 0.1 Ang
